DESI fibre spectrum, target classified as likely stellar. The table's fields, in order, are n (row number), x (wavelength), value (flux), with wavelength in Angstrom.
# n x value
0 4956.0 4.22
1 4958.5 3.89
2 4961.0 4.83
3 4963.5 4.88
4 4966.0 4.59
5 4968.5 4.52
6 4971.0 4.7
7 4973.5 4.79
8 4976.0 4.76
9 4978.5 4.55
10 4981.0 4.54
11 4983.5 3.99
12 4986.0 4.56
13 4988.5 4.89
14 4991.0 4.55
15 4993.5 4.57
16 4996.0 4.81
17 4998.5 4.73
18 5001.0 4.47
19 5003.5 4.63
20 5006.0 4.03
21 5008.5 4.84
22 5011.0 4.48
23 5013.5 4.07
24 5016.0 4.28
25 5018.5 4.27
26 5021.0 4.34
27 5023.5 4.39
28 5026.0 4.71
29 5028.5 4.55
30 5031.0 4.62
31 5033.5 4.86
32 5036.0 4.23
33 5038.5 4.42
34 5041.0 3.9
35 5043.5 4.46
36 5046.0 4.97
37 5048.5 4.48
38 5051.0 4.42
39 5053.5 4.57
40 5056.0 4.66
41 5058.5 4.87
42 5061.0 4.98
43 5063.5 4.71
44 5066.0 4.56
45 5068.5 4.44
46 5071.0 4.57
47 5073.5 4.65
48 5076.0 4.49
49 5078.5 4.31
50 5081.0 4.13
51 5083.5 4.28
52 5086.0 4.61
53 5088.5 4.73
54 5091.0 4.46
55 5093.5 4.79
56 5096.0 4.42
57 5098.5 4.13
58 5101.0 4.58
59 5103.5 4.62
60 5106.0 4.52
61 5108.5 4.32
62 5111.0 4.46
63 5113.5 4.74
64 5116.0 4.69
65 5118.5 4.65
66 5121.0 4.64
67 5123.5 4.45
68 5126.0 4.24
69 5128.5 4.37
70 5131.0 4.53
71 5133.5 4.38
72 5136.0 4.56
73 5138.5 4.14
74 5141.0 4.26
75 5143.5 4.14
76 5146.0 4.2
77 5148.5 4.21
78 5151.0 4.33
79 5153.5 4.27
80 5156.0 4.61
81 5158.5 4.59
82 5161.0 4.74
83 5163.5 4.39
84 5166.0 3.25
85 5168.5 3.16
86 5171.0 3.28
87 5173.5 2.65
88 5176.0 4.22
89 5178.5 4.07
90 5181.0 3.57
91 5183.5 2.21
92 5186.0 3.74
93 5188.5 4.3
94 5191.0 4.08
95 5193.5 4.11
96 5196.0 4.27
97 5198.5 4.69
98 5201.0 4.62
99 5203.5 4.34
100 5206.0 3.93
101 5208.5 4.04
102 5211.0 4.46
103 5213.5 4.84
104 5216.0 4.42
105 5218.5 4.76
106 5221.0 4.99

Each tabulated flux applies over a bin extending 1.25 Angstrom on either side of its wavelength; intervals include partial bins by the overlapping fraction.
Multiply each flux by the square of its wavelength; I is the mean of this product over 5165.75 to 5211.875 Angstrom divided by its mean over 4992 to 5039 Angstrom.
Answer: 0.92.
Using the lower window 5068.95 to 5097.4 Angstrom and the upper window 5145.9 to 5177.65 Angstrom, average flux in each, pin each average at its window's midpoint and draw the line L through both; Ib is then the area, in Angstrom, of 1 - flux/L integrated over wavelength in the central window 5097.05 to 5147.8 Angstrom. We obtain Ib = -2.3 Angstrom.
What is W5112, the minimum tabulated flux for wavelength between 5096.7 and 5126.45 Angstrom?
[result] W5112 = 4.13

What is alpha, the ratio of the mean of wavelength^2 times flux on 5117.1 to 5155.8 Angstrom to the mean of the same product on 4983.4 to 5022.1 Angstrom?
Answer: 1.0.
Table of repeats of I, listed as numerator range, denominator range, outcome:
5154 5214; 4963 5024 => 0.95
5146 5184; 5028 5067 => 0.89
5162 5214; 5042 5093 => 0.90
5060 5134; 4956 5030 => 1.04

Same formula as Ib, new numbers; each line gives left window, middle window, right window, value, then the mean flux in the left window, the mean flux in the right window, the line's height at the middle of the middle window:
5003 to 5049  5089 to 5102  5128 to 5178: -0.7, 4.45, 4.11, 4.26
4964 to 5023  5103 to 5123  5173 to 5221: -1.4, 4.52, 4.12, 4.28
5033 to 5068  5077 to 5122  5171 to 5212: -1.6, 4.57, 3.93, 4.35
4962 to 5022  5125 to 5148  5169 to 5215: -1.1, 4.54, 3.96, 4.12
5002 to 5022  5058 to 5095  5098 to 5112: -1.1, 4.37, 4.45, 4.43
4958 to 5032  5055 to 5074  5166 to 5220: -1.5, 4.53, 3.98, 4.34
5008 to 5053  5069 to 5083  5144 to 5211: -0.3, 4.46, 4.01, 4.32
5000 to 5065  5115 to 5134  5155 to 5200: -1.8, 4.51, 3.89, 4.11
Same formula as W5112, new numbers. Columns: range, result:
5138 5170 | 3.16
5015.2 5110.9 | 3.9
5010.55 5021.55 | 4.07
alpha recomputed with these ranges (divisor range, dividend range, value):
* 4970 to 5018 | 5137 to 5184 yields 0.93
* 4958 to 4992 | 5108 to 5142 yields 1.03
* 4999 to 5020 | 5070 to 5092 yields 1.05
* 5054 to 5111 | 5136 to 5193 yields 0.90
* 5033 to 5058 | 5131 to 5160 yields 1.01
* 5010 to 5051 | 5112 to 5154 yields 1.03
